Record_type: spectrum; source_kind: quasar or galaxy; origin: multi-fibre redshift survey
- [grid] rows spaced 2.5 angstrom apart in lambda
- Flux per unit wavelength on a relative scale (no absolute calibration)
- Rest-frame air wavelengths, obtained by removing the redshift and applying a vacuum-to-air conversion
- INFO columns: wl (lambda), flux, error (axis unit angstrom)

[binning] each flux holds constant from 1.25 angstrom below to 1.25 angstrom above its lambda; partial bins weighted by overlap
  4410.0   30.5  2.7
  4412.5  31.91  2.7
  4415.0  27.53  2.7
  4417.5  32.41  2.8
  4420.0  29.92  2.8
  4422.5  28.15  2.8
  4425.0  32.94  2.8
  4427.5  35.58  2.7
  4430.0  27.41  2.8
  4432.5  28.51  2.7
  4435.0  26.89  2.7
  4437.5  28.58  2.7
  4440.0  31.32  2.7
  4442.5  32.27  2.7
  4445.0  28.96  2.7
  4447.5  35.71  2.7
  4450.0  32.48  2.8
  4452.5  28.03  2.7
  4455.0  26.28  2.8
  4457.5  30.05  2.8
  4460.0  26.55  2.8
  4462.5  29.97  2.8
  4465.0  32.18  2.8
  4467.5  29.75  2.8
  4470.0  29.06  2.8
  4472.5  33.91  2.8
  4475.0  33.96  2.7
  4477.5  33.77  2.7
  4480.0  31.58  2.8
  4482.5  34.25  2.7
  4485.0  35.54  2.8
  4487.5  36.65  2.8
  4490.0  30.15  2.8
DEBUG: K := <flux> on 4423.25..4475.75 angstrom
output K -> 30.4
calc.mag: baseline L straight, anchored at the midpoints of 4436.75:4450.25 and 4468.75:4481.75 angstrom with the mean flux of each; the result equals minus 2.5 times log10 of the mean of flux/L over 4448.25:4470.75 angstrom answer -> 0.09 mag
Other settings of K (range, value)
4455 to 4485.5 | 31.4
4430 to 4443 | 29.2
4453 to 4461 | 27.7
